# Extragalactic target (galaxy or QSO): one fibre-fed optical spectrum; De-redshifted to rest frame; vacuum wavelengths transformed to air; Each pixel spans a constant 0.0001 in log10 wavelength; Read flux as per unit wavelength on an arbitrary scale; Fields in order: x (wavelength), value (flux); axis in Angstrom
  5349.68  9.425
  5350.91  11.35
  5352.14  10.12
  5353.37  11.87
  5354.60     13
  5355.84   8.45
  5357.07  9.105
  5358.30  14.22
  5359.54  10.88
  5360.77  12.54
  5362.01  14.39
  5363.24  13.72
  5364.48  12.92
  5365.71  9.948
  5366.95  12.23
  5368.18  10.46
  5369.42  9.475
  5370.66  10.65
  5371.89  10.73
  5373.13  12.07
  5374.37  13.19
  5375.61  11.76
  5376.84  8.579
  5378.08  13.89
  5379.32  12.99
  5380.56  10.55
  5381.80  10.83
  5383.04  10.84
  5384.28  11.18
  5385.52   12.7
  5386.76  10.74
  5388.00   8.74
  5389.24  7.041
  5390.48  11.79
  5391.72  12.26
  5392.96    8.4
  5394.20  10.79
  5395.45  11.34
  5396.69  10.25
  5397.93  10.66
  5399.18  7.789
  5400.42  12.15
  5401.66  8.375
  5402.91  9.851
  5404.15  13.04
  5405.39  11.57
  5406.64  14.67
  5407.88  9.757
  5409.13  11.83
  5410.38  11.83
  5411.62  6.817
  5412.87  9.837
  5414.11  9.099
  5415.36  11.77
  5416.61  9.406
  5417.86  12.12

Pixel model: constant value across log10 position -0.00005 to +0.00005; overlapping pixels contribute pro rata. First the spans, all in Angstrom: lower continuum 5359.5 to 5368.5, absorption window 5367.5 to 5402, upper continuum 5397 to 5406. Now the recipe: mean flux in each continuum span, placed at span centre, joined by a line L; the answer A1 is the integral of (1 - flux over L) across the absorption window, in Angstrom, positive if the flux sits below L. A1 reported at 1.7 Angstrom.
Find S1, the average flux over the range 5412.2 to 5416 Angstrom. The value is 10.2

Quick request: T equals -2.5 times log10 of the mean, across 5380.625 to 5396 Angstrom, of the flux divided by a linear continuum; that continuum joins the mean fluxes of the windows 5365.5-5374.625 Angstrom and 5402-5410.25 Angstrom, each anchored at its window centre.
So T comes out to 0.08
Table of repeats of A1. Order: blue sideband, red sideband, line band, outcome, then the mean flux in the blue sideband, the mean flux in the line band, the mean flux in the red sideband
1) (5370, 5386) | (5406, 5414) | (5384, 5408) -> 0.81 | 11.5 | 10.7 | 10.7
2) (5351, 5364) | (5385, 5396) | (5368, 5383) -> -0.32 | 11.8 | 11.3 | 10.4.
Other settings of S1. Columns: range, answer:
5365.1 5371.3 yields 10.6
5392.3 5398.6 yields 10.3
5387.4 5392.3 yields 9.95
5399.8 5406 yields 11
